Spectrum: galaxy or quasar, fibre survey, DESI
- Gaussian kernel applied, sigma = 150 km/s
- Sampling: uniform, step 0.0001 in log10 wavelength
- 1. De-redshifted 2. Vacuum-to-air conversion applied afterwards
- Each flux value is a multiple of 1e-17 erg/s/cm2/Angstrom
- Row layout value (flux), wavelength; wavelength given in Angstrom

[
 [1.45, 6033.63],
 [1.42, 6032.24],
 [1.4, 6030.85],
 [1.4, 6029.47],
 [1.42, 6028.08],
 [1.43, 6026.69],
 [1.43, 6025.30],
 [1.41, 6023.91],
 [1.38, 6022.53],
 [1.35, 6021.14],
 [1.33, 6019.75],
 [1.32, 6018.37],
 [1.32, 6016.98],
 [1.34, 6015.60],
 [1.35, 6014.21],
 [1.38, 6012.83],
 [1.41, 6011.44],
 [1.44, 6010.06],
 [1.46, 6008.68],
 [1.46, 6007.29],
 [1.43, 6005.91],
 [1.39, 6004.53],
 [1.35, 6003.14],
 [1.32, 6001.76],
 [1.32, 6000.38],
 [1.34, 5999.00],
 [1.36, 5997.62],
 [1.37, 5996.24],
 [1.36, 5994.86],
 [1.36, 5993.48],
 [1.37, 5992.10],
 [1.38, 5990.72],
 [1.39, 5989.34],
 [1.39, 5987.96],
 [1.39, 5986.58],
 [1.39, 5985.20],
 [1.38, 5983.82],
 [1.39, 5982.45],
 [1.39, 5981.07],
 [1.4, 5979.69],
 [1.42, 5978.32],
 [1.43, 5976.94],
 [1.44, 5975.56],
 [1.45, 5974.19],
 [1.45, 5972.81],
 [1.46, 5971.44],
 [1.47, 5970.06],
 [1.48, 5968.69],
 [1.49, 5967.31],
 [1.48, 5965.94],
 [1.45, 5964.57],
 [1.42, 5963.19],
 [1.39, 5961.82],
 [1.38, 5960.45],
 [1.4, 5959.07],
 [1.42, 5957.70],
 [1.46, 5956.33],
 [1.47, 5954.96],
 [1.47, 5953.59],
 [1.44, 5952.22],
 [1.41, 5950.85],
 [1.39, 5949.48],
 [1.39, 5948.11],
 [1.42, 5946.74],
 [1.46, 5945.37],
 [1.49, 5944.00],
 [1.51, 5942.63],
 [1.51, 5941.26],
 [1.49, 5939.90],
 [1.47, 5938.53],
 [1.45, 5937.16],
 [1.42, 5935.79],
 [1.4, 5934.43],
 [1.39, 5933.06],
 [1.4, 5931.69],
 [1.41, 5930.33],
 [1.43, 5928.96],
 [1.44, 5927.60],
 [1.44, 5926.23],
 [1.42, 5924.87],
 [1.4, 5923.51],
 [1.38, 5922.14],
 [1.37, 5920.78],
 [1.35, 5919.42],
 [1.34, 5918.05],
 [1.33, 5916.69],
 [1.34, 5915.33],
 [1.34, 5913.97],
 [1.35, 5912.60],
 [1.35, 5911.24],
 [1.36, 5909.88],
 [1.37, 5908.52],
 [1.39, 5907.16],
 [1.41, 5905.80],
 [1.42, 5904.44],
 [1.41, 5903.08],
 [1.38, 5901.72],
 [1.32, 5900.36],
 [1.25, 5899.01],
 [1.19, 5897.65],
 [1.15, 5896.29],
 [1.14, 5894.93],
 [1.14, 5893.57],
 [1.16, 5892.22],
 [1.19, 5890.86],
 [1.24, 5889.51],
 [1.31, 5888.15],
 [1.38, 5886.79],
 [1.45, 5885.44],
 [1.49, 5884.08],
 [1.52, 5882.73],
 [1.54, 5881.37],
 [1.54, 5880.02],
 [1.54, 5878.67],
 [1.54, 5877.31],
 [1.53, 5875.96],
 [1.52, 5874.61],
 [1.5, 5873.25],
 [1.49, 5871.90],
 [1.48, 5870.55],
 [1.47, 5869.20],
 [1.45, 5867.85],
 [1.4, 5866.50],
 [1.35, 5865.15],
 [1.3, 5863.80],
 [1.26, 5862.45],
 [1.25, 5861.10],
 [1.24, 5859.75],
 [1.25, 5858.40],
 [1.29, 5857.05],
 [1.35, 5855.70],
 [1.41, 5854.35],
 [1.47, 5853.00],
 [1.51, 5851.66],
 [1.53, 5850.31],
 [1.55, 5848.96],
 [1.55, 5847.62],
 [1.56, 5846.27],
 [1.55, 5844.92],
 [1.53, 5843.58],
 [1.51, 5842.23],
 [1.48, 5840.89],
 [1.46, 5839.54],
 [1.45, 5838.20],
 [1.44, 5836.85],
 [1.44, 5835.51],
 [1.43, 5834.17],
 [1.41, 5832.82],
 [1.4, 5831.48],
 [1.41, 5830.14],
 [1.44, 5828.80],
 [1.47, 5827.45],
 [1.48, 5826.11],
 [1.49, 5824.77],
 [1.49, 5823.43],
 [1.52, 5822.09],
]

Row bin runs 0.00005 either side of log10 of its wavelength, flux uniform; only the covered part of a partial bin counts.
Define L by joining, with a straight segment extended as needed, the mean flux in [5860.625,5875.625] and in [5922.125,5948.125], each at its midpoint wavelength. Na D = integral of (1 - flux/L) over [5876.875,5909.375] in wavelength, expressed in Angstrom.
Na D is 1.60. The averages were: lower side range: 1.41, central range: 1.35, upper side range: 1.44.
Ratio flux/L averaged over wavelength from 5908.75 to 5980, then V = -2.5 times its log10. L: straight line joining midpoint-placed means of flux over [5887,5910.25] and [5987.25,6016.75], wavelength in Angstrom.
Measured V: -0.07 mag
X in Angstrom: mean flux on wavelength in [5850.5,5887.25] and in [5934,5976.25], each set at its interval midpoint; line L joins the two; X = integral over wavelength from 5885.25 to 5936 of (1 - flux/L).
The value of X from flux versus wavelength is 3.5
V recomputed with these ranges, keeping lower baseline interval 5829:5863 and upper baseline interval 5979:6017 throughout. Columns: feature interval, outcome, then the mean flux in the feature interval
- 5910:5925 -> 0.038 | 1.36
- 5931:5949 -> -0.035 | 1.45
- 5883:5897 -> 0.116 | 1.27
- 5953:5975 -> -0.042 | 1.45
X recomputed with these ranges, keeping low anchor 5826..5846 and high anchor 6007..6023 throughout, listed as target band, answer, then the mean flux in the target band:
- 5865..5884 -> -0.7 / 1.5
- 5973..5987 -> -0.2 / 1.41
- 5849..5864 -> 0.9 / 1.36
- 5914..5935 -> 0.5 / 1.39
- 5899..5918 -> 0.9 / 1.36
